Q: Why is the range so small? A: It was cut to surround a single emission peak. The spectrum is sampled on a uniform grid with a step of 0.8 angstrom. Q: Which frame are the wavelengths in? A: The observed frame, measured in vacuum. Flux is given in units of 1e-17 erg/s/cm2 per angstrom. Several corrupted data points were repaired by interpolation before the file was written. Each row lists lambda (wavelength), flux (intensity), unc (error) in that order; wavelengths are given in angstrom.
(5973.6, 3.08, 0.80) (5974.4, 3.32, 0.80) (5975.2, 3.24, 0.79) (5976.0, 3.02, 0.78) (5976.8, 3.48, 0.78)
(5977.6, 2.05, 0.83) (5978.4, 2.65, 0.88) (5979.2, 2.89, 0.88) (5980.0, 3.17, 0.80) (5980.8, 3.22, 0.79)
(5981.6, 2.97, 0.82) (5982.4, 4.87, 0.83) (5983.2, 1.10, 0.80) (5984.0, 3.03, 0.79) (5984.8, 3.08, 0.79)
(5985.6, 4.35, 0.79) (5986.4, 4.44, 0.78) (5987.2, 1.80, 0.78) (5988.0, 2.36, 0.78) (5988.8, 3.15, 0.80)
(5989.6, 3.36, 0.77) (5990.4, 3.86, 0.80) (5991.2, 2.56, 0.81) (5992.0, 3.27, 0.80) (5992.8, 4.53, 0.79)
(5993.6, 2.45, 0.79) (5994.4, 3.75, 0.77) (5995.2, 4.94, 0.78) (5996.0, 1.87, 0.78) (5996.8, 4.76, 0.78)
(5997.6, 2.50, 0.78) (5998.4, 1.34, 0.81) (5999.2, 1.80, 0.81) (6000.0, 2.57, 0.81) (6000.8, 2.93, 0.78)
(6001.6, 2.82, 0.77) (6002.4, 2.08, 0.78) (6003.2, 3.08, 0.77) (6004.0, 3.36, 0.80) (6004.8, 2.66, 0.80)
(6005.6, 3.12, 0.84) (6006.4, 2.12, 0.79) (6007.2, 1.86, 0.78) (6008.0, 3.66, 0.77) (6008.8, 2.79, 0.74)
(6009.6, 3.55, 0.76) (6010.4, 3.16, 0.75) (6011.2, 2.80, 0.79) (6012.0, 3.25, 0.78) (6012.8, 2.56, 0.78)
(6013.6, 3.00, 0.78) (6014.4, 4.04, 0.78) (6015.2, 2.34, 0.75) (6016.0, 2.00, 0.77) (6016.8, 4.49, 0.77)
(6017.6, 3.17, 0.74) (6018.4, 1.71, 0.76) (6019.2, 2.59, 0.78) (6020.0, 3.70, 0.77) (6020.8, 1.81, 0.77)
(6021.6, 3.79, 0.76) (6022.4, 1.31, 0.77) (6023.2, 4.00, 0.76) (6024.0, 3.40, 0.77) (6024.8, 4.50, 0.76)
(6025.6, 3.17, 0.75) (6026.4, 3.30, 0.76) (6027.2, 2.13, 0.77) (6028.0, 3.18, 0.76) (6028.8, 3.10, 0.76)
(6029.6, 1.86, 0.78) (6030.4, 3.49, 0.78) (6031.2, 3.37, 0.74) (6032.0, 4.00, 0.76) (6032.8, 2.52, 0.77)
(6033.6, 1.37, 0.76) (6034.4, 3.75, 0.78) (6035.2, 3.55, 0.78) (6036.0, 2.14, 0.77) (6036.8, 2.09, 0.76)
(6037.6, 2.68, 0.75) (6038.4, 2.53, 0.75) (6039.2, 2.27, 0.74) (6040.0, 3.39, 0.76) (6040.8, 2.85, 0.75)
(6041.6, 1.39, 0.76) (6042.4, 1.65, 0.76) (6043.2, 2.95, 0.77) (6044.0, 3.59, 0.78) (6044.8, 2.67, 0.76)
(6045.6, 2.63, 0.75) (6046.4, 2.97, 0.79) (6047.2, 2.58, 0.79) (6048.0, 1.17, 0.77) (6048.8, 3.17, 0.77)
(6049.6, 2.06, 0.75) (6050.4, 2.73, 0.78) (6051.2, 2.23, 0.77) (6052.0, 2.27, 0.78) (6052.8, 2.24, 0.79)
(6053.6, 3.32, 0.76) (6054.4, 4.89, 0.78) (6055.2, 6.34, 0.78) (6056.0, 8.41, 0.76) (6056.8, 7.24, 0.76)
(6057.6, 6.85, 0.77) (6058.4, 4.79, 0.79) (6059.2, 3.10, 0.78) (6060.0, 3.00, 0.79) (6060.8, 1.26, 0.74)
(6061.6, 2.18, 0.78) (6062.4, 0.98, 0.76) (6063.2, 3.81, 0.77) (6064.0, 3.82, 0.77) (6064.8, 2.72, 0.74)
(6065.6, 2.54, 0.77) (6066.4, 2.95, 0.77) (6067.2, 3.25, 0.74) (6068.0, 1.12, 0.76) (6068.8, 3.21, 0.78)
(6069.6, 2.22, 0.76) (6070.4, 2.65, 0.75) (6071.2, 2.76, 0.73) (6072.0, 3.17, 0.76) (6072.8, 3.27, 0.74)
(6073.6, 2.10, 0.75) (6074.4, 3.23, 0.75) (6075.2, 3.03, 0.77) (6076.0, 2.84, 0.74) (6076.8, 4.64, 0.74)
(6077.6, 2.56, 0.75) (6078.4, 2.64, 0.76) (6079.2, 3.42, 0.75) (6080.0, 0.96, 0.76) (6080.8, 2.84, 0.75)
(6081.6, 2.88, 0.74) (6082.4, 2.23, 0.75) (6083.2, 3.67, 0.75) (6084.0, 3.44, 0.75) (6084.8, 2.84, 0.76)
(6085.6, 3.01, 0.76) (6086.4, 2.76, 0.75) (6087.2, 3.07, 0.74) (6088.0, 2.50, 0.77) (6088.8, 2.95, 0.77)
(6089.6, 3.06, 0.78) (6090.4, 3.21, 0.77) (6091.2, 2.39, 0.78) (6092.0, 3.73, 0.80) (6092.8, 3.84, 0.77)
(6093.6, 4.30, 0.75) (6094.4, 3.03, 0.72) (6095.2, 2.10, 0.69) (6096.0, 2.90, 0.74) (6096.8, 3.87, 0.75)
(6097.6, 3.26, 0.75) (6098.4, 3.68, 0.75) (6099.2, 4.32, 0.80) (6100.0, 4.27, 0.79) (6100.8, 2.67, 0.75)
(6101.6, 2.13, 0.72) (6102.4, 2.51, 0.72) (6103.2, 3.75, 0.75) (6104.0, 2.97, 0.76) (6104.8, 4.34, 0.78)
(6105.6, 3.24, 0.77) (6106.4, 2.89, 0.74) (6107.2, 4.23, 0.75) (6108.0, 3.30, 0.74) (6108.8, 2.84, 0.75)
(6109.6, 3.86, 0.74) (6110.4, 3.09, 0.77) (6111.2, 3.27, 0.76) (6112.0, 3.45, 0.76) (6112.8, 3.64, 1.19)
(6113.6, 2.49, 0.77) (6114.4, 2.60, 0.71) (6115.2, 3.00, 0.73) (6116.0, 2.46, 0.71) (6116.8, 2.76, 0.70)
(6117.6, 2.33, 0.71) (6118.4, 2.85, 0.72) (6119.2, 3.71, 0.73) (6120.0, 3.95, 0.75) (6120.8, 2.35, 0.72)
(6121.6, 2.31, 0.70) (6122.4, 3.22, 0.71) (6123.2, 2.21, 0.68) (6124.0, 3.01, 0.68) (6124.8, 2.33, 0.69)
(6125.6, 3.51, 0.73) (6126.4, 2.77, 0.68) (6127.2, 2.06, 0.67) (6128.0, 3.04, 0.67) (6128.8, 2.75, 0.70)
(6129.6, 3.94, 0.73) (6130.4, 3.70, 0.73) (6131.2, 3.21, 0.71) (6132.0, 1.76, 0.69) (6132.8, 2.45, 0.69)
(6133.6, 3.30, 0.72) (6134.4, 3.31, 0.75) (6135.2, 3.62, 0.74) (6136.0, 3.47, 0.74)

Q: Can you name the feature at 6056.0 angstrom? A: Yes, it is H-gamma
